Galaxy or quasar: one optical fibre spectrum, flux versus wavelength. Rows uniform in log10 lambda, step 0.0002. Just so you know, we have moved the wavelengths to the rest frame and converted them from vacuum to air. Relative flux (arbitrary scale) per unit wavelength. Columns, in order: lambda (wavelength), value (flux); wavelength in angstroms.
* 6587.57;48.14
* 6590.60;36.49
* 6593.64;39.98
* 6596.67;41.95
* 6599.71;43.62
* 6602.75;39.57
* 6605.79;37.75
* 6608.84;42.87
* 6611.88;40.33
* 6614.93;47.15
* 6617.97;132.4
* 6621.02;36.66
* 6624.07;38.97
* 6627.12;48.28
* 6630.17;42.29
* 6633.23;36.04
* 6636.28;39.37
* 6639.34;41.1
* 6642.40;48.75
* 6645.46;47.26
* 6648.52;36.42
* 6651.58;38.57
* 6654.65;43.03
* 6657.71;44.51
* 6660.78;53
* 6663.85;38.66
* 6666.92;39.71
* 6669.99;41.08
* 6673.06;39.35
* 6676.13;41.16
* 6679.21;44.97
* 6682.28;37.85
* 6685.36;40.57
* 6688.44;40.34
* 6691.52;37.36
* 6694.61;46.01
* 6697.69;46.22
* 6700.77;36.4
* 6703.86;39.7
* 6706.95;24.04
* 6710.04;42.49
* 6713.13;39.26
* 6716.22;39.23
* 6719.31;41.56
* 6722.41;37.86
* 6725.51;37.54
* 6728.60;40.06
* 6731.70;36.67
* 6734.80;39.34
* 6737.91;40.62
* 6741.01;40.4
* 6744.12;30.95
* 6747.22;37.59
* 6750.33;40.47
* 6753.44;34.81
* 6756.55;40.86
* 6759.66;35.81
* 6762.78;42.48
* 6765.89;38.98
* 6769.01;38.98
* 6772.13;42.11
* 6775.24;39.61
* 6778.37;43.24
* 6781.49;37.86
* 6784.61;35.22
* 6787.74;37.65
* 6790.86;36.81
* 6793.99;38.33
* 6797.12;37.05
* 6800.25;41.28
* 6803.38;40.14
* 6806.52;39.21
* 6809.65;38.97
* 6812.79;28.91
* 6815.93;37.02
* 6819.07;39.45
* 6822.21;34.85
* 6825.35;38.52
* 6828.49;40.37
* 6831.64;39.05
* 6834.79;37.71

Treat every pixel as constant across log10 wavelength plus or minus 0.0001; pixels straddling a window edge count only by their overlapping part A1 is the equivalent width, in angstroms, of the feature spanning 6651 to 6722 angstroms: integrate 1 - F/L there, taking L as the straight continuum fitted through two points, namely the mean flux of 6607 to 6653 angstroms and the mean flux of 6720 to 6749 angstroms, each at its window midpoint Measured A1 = 3.0 angstroms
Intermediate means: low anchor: 47.7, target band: 40.6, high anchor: 38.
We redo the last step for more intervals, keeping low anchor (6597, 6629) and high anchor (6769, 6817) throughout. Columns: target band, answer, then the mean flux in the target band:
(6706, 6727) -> 2.7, 37.8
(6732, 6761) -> 2.5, 37.8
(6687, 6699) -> 0.7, 42.4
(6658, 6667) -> 0.5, 44.5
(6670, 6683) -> 1.4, 41.1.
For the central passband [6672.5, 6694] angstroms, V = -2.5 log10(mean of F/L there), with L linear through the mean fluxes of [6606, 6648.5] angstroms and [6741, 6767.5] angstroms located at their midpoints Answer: 0.09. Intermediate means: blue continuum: 48.5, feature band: 40.5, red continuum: 37.9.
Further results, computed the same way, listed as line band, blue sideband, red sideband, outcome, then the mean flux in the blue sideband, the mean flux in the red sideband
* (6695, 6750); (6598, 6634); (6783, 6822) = 0.106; 49.1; 37.4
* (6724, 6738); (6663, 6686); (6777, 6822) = 0.017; 40.5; 37.8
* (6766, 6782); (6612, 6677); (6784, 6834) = -0.023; 46.3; 37.7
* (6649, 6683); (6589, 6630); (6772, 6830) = 0.079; 48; 38.1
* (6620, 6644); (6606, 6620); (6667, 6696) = 0.324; 62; 40.9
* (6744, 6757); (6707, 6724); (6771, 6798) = 0.039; 38.7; 38.6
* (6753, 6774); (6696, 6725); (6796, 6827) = -0.039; 38.5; 37.6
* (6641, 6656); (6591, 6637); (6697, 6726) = 0.030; 47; 38.2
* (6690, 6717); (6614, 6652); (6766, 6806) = 0.143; 49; 39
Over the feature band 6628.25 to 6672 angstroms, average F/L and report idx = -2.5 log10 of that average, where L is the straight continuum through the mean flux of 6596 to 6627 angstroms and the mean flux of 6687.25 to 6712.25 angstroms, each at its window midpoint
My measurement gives 0.078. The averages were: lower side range 50.3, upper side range 39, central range 42.2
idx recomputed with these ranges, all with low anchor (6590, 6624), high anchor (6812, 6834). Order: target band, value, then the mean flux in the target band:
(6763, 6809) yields 0.00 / 39.1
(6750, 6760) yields 0.08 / 38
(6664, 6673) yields 0.14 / 40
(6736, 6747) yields 0.12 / 37.4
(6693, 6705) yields 0.05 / 42.1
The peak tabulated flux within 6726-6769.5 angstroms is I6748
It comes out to 42.48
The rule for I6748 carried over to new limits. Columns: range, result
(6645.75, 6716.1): 53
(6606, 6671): 132.4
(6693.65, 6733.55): 46.22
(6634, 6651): 48.75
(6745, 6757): 40.86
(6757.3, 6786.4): 43.24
